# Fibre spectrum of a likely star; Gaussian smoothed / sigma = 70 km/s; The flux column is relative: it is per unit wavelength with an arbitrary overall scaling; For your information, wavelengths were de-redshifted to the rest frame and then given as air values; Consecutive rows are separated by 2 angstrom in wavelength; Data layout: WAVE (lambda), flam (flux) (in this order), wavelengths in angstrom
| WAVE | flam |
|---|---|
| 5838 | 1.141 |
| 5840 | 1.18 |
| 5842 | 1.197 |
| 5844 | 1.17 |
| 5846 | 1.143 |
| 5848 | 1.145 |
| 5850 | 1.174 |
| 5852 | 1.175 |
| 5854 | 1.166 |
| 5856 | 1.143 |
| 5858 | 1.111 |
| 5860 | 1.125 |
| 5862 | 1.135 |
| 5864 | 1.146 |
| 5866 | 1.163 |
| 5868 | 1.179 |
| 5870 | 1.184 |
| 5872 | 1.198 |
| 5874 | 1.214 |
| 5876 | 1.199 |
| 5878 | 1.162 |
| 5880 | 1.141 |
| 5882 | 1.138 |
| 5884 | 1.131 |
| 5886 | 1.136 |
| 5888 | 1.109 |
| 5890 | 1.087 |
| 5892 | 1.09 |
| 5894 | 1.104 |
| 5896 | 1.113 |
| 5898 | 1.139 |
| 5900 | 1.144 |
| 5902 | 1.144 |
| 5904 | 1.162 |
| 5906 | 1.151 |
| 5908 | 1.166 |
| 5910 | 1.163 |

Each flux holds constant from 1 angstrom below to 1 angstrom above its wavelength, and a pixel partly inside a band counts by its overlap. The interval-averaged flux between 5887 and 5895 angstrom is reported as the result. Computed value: 1.1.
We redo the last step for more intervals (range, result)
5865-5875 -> 1.19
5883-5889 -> 1.13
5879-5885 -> 1.14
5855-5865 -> 1.13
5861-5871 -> 1.16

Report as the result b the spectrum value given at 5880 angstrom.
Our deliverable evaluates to 1.141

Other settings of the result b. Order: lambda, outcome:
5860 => 1.125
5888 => 1.109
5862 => 1.135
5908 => 1.166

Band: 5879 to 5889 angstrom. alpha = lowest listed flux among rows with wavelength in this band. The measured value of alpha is 1.109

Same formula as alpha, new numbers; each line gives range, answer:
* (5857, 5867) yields 1.111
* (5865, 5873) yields 1.163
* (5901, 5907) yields 1.144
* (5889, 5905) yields 1.087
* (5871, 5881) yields 1.141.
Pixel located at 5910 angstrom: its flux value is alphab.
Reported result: 1.163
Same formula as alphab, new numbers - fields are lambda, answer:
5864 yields 1.146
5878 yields 1.162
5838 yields 1.141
